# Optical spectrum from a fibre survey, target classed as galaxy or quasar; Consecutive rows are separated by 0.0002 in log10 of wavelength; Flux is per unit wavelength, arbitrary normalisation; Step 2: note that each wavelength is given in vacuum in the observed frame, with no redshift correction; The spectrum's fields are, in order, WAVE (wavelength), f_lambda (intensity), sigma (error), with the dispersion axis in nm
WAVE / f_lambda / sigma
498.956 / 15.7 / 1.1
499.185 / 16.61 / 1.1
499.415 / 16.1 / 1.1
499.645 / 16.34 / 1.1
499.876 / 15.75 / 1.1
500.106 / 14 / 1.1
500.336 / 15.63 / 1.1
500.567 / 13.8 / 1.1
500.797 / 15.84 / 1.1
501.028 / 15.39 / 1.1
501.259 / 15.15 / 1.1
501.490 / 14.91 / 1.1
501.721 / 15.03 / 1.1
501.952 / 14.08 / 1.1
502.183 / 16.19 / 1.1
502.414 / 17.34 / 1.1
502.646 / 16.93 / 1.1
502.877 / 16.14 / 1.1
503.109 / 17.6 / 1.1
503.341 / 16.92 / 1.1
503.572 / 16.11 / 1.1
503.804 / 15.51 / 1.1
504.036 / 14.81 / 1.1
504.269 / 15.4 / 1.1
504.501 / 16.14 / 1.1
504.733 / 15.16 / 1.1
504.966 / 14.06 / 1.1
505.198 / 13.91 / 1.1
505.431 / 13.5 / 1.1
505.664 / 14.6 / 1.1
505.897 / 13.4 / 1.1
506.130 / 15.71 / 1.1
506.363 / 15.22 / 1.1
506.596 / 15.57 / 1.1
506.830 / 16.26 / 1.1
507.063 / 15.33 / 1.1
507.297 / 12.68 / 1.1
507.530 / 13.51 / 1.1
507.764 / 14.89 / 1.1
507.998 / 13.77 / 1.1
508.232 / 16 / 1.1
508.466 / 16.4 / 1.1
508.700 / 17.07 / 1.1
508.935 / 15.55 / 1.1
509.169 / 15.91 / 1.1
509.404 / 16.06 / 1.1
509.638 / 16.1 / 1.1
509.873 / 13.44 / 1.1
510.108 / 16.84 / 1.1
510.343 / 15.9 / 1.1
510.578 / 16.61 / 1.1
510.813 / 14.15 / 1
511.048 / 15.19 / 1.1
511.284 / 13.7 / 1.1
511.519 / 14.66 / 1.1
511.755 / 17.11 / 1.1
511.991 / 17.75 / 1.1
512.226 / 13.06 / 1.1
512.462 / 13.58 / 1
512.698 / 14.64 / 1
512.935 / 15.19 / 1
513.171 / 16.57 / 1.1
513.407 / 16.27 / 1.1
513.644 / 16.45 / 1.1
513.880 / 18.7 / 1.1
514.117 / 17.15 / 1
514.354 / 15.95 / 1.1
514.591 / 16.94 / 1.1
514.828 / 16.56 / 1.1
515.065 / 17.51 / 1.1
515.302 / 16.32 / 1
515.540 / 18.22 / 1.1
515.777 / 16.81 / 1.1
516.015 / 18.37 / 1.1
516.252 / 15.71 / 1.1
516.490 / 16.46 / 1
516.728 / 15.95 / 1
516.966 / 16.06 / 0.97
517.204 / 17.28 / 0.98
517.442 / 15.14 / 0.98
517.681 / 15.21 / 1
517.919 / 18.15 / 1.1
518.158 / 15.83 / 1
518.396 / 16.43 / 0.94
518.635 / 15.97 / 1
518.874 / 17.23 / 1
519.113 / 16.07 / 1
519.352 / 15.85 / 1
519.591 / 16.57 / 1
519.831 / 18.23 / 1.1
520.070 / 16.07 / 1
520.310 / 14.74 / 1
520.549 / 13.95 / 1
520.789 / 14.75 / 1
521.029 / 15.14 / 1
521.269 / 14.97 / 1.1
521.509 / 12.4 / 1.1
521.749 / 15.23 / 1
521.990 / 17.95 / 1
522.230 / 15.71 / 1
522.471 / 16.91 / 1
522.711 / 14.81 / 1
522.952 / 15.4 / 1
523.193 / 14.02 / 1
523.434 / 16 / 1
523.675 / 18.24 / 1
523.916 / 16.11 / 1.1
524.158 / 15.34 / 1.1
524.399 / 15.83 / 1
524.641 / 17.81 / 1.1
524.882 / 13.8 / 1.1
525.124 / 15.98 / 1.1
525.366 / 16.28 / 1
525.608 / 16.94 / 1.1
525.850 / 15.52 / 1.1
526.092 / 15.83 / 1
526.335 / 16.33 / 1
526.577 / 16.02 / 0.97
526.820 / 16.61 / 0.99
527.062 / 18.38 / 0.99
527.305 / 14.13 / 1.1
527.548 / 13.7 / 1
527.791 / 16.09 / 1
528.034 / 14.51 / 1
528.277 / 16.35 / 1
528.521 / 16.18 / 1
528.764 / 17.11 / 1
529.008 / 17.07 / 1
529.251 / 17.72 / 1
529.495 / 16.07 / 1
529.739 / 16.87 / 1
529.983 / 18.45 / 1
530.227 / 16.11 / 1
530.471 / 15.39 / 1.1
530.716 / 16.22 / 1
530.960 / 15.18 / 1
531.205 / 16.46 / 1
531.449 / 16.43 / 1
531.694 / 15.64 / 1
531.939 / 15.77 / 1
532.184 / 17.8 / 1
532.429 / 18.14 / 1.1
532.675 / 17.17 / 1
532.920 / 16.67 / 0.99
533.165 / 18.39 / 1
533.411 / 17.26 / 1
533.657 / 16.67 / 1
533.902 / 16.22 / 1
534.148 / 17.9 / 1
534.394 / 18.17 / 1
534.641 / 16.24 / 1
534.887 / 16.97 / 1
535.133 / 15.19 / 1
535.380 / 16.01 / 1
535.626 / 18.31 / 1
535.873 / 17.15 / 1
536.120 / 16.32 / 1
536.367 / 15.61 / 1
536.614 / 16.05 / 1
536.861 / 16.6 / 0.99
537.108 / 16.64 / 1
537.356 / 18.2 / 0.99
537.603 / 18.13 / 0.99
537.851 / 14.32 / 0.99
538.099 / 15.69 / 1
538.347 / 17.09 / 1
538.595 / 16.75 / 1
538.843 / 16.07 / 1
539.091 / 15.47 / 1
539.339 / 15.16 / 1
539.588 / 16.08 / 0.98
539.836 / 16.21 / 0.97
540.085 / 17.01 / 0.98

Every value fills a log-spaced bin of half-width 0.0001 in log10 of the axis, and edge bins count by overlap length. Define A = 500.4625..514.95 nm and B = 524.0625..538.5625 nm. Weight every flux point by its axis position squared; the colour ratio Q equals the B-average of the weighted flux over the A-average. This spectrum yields 1.16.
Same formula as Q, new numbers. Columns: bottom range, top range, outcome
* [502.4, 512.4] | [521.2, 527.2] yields 1.11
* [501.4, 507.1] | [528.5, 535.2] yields 1.21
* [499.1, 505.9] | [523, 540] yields 1.19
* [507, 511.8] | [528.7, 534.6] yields 1.20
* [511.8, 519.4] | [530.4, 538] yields 1.09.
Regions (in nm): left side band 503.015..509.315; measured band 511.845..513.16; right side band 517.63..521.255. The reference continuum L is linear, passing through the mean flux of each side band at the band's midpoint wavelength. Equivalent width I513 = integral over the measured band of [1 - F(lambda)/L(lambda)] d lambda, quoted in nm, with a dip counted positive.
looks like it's 0.047 nm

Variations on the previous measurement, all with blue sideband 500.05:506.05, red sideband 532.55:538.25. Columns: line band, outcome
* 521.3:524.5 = 0.11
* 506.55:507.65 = 0.06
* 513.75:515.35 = -0.12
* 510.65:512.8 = 0.11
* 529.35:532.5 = 0.02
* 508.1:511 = -0.04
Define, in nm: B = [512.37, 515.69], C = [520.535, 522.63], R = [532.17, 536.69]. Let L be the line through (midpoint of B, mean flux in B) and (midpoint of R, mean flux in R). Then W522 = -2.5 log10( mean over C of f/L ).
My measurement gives 0.09 mag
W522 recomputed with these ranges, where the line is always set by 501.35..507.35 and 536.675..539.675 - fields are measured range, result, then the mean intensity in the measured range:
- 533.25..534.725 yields -0.059 mag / 17.1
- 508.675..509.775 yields -0.035 mag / 16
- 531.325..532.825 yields -0.043 mag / 16.8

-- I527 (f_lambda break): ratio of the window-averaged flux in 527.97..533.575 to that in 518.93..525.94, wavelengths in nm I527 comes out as 1.06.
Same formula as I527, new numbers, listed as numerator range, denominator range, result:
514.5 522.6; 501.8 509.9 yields 1.05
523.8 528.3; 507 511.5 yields 1.04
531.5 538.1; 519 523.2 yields 1.08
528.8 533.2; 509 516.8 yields 1.04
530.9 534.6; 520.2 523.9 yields 1.10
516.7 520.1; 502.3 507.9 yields 1.08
